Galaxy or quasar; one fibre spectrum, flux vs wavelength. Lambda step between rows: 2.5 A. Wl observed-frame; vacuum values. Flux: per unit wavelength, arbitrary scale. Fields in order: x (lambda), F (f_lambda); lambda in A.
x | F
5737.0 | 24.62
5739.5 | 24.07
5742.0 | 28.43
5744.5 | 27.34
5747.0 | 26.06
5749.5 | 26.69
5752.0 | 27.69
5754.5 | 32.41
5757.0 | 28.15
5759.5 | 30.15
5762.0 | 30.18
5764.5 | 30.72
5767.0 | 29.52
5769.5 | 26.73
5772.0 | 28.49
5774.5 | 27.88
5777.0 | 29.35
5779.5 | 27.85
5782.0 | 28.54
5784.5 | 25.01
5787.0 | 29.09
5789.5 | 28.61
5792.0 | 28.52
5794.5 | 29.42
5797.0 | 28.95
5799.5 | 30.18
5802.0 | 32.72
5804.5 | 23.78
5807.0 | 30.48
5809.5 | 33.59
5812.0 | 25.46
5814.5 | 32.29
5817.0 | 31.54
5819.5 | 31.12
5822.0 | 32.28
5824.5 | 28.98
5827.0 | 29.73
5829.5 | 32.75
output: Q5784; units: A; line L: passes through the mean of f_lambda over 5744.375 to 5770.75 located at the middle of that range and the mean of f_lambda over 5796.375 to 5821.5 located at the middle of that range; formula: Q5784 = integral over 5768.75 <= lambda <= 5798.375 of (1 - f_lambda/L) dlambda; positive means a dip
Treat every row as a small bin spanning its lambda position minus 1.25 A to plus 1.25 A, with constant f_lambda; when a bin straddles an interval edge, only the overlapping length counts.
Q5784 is 1.21 A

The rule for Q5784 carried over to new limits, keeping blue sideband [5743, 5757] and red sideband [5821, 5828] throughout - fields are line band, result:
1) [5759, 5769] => -0.5 A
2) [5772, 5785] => 0.4 A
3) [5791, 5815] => 0.1 A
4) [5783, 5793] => 0.5 A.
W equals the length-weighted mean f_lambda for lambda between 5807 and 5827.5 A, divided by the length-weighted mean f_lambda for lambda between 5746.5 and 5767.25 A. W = 1.05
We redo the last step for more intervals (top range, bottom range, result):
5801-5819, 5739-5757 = 1.08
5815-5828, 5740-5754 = 1.13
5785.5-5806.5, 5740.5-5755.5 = 1.03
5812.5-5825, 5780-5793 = 1.11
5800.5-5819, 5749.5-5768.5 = 1.02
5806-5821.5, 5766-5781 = 1.09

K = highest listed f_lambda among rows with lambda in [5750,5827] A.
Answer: 33.59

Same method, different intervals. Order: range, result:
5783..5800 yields 30.18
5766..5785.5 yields 29.52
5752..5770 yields 32.41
